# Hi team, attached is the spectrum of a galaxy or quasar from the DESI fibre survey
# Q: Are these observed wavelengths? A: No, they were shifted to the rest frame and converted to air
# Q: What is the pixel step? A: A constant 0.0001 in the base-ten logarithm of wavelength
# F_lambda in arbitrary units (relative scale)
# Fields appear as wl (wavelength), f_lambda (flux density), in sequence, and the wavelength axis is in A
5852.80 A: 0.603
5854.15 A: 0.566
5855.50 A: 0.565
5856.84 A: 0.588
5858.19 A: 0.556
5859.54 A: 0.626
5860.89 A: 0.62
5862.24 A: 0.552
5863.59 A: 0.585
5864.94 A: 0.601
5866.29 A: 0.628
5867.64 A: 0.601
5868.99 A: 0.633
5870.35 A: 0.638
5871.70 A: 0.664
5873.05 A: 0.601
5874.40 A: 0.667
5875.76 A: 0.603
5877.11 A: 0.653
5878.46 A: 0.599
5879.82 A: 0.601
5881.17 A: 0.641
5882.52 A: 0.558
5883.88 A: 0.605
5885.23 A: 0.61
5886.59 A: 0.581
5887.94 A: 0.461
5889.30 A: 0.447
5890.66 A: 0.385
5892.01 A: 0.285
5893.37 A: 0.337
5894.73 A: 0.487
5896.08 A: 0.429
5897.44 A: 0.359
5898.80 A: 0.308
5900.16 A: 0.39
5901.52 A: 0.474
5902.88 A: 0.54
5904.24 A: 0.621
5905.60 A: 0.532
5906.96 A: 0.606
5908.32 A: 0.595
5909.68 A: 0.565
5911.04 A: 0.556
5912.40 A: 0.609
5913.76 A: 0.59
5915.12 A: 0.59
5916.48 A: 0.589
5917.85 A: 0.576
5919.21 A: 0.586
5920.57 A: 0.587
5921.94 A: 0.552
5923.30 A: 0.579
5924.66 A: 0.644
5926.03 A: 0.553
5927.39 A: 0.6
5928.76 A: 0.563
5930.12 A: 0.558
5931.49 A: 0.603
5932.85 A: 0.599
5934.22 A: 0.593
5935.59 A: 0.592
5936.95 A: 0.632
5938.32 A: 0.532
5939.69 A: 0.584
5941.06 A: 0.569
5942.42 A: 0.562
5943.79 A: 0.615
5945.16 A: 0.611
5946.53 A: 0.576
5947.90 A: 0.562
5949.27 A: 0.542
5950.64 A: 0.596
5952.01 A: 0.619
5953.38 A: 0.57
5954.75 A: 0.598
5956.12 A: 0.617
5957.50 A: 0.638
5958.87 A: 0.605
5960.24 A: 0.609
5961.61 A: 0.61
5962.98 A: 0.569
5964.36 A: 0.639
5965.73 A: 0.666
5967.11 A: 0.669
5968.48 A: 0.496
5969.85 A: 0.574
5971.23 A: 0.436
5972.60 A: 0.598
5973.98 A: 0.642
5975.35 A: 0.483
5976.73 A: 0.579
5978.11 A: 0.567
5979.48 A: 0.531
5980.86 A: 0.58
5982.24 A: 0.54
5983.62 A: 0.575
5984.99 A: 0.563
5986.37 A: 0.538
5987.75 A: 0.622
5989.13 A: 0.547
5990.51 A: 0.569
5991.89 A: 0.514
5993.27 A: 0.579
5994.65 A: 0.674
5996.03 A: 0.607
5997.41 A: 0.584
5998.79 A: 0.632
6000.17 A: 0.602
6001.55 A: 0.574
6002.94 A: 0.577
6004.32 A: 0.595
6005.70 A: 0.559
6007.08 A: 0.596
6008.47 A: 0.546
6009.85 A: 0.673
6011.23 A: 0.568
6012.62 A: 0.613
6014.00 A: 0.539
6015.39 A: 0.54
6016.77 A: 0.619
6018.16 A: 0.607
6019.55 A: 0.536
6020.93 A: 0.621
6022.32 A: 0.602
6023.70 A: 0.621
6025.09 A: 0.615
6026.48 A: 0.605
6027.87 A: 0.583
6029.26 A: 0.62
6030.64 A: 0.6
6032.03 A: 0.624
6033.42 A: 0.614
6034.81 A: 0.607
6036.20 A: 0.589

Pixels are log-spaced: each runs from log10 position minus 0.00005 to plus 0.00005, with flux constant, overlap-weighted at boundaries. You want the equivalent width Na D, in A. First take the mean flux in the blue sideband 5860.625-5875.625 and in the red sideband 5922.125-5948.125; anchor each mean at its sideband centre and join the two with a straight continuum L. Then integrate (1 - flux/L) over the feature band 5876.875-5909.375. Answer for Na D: 5.48 A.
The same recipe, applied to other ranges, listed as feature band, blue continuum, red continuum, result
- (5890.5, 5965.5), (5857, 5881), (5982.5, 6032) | 5.8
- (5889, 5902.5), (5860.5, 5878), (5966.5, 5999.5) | 4.8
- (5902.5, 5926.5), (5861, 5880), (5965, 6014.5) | 0.8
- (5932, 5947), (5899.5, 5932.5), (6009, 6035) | -0.3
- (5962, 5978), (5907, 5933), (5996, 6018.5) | 0.3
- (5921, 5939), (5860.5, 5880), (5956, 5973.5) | 0.5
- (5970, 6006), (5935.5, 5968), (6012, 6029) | 1.4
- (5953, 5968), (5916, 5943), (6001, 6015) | -0.9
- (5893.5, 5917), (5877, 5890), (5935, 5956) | 2.5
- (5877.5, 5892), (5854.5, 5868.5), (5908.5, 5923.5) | 1.2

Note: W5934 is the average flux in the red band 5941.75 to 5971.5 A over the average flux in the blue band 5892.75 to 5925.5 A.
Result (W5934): 1.12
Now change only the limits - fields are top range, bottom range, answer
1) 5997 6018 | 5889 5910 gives 1.28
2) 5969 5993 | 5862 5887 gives 0.91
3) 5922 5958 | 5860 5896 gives 1.05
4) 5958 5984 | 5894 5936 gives 1.05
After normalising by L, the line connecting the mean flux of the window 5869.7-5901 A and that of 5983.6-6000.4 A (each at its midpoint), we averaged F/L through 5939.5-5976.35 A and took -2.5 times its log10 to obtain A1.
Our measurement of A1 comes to -0.04 mag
